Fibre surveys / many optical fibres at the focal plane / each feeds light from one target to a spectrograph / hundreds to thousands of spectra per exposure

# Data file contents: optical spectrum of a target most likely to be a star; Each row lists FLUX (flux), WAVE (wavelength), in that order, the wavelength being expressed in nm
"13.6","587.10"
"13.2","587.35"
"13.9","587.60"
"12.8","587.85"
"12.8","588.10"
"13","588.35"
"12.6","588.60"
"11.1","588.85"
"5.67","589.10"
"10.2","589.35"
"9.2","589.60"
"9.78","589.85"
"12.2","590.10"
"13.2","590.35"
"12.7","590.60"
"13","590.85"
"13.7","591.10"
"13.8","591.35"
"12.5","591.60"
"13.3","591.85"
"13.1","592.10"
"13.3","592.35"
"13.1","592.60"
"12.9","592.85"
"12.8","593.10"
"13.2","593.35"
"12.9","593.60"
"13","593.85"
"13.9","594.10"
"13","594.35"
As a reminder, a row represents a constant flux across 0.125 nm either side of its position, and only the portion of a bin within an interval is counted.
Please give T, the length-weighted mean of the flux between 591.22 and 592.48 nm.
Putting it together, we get 13.2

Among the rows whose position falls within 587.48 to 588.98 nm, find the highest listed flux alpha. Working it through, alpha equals 13.9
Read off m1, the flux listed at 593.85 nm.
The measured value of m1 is 13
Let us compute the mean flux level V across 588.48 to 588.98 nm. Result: 11.8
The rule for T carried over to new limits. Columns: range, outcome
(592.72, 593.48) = 13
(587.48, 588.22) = 13.2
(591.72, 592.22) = 13.2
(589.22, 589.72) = 9.66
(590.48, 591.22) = 13.1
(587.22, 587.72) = 13.5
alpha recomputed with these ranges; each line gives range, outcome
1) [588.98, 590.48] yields 13.2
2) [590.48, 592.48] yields 13.8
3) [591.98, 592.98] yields 13.3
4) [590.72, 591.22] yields 13.7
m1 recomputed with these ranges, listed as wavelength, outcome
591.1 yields 13.7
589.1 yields 5.67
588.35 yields 13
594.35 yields 13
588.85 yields 11.1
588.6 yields 12.6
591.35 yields 13.8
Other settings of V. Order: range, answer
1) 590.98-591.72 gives 13.3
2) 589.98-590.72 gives 12.7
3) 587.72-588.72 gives 12.8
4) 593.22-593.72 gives 13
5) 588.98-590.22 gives 9.41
